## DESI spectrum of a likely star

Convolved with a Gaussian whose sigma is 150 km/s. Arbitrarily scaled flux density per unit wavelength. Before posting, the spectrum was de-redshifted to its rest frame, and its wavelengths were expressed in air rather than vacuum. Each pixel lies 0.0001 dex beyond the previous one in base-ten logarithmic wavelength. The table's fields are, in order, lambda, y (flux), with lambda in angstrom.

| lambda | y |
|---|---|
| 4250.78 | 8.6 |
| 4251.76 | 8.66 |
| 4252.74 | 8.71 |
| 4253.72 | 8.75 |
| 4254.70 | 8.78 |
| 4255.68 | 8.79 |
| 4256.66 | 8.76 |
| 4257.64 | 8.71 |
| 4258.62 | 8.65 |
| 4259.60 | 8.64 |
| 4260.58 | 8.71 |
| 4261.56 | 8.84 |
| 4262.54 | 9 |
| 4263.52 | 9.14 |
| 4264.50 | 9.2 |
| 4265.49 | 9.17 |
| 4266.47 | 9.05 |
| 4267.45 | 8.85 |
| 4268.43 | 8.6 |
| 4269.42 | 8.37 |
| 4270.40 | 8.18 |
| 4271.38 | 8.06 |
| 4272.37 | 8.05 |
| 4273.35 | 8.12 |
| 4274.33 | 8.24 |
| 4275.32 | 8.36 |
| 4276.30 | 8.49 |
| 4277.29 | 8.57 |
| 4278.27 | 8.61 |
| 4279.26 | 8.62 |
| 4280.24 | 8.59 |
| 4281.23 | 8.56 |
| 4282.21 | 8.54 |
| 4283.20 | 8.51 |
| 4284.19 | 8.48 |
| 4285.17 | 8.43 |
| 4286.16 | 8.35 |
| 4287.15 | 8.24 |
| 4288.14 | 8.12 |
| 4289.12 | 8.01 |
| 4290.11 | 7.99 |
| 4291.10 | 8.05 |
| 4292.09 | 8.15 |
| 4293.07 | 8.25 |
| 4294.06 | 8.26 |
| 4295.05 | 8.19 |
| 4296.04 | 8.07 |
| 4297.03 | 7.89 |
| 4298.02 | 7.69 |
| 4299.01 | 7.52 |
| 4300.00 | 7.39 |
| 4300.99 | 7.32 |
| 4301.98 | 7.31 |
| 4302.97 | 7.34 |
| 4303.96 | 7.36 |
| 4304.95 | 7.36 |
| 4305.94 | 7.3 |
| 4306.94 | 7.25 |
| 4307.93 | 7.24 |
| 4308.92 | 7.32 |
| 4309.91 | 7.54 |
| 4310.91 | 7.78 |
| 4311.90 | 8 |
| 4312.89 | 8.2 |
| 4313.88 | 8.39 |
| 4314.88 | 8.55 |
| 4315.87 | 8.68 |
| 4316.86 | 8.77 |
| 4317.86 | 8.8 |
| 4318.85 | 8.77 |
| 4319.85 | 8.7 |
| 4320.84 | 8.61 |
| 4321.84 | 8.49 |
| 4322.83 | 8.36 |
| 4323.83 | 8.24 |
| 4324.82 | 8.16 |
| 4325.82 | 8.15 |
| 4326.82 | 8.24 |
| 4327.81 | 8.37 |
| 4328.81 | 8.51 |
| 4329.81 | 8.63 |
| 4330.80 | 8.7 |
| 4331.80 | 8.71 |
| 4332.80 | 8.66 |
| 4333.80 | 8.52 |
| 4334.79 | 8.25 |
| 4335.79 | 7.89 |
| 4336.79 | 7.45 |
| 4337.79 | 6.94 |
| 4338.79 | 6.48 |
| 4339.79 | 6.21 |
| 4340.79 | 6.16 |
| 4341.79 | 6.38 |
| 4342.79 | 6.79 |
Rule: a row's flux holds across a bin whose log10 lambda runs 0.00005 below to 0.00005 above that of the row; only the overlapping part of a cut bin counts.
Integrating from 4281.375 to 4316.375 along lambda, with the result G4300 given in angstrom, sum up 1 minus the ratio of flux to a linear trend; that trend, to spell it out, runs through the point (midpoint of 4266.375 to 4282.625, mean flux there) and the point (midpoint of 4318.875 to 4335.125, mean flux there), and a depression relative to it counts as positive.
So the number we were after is 2.2 angstrom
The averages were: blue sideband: 8.45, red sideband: 8.47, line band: 7.92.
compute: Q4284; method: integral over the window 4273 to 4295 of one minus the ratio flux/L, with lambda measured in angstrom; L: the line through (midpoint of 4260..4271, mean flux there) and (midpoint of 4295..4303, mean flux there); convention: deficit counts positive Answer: -0.5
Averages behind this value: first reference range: 8.82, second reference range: 7.62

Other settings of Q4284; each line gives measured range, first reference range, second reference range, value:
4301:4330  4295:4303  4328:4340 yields -1.0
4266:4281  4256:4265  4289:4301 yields 0.1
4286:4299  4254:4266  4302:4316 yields 0.0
